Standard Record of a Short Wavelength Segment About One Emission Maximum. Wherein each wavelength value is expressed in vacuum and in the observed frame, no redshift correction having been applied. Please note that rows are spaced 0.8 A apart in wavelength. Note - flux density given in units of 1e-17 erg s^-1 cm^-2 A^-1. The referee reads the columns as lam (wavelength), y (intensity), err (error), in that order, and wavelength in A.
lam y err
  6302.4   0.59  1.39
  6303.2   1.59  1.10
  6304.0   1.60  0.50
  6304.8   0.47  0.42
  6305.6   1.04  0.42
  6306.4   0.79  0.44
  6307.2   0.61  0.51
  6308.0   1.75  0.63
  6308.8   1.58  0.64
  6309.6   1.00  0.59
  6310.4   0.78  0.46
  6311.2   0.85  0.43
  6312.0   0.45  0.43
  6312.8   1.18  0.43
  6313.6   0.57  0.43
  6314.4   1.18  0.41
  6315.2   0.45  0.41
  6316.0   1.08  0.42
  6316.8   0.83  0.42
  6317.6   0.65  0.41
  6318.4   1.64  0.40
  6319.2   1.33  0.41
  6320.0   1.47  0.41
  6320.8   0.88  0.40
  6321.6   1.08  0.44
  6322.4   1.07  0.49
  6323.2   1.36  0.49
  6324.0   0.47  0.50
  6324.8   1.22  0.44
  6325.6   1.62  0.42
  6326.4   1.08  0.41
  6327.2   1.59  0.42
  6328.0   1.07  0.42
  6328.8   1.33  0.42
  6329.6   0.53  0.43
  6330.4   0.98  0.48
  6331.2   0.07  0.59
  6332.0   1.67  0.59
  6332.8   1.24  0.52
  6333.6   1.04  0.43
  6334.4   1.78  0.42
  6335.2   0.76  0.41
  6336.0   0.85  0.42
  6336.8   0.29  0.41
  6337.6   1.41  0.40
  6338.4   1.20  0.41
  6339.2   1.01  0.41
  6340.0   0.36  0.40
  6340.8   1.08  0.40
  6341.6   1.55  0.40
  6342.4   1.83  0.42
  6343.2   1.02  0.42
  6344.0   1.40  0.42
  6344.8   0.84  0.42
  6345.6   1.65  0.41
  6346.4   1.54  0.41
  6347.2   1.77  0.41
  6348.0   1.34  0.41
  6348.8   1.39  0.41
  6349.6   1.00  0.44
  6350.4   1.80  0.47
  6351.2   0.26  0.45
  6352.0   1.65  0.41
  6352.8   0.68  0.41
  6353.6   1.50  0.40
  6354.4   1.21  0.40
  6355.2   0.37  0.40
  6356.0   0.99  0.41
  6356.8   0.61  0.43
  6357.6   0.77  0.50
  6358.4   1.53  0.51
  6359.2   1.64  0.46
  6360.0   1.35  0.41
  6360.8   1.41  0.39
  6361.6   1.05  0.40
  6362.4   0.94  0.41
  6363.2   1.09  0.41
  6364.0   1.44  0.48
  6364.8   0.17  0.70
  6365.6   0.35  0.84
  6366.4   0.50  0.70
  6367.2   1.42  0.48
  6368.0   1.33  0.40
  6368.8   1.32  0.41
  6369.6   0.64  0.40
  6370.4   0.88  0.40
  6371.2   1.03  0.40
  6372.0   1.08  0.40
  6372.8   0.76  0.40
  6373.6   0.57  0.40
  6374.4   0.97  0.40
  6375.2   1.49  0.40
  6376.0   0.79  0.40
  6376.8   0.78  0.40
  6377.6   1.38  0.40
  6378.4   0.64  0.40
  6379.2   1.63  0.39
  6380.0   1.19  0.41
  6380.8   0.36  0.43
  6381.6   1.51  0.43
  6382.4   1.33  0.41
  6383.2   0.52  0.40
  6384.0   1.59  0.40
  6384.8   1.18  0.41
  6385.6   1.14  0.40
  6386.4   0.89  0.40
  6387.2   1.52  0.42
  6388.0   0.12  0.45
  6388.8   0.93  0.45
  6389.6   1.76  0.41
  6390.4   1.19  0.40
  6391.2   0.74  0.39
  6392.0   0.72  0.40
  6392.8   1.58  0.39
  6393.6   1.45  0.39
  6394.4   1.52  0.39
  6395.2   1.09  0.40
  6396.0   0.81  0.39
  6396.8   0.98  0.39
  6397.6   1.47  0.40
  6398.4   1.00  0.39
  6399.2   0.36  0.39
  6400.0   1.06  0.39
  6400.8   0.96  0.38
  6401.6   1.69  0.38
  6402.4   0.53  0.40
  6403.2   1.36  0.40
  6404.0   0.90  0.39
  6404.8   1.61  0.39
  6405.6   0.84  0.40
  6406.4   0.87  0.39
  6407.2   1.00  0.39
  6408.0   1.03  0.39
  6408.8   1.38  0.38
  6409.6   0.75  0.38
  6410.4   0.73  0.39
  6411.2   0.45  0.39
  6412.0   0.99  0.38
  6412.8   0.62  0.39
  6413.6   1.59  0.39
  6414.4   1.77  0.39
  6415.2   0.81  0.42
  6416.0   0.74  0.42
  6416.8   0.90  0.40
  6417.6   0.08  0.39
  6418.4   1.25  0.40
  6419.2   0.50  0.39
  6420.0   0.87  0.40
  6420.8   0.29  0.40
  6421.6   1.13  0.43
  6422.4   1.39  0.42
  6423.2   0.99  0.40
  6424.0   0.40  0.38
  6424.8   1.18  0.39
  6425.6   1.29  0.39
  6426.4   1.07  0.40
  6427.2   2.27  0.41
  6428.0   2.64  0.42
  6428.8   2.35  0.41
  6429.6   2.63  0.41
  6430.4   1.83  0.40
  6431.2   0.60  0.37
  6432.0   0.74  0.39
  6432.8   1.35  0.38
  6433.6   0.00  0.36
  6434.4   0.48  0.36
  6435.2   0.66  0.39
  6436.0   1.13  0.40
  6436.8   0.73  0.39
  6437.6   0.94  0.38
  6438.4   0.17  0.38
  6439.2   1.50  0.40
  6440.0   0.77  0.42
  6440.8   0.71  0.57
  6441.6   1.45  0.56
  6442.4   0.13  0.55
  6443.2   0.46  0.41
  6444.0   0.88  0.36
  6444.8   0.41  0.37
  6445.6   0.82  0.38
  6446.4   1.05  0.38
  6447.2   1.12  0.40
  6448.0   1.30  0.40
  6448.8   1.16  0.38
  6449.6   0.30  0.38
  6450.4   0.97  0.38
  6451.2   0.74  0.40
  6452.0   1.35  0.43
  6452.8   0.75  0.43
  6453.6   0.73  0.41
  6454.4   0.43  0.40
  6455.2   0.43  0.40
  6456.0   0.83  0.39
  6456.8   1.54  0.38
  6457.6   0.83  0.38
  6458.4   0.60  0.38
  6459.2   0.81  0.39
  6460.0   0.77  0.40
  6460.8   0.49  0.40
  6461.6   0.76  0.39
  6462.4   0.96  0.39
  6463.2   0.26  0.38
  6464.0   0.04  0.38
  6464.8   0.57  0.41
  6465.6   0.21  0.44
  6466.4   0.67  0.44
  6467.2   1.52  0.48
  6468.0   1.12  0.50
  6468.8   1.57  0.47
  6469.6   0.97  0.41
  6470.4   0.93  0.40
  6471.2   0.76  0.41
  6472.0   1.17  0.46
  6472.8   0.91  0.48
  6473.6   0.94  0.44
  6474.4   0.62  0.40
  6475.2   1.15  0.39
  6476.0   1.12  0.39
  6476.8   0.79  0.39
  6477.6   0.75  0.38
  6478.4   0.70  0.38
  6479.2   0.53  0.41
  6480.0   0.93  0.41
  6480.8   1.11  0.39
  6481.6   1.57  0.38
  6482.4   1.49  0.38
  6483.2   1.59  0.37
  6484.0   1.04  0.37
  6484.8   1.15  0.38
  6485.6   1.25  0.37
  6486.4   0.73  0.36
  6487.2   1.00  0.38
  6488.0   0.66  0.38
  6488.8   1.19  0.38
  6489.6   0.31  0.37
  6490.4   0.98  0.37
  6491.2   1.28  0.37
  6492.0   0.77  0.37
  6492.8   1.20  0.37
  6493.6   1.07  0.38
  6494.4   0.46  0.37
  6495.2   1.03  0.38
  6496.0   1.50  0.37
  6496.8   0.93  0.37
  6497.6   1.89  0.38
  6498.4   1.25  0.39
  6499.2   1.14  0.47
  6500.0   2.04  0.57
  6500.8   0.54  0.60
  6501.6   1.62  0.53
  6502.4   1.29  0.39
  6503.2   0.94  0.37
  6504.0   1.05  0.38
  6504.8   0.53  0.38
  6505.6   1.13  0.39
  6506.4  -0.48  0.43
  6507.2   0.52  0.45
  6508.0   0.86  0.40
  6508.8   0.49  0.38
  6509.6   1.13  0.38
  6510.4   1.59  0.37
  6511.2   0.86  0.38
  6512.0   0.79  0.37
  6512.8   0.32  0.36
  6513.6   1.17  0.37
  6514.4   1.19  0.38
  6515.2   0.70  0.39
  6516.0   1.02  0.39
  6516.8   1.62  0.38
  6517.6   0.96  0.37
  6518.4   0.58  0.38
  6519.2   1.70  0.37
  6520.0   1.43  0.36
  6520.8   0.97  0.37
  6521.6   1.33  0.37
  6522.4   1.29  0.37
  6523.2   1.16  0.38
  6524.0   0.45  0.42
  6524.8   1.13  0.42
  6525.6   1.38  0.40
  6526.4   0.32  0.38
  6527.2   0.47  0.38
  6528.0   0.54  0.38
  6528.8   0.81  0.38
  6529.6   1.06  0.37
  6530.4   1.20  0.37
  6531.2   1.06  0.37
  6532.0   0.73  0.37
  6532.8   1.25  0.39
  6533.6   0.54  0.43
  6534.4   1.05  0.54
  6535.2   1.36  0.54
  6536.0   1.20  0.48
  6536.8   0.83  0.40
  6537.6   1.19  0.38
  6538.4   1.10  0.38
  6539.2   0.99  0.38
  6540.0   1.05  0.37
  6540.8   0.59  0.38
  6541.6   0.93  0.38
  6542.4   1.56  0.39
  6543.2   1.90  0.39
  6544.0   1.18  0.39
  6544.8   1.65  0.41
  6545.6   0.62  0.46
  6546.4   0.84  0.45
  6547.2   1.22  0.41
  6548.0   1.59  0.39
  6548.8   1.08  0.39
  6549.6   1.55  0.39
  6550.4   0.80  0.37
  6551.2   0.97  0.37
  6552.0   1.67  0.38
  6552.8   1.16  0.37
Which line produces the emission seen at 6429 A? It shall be H-beta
